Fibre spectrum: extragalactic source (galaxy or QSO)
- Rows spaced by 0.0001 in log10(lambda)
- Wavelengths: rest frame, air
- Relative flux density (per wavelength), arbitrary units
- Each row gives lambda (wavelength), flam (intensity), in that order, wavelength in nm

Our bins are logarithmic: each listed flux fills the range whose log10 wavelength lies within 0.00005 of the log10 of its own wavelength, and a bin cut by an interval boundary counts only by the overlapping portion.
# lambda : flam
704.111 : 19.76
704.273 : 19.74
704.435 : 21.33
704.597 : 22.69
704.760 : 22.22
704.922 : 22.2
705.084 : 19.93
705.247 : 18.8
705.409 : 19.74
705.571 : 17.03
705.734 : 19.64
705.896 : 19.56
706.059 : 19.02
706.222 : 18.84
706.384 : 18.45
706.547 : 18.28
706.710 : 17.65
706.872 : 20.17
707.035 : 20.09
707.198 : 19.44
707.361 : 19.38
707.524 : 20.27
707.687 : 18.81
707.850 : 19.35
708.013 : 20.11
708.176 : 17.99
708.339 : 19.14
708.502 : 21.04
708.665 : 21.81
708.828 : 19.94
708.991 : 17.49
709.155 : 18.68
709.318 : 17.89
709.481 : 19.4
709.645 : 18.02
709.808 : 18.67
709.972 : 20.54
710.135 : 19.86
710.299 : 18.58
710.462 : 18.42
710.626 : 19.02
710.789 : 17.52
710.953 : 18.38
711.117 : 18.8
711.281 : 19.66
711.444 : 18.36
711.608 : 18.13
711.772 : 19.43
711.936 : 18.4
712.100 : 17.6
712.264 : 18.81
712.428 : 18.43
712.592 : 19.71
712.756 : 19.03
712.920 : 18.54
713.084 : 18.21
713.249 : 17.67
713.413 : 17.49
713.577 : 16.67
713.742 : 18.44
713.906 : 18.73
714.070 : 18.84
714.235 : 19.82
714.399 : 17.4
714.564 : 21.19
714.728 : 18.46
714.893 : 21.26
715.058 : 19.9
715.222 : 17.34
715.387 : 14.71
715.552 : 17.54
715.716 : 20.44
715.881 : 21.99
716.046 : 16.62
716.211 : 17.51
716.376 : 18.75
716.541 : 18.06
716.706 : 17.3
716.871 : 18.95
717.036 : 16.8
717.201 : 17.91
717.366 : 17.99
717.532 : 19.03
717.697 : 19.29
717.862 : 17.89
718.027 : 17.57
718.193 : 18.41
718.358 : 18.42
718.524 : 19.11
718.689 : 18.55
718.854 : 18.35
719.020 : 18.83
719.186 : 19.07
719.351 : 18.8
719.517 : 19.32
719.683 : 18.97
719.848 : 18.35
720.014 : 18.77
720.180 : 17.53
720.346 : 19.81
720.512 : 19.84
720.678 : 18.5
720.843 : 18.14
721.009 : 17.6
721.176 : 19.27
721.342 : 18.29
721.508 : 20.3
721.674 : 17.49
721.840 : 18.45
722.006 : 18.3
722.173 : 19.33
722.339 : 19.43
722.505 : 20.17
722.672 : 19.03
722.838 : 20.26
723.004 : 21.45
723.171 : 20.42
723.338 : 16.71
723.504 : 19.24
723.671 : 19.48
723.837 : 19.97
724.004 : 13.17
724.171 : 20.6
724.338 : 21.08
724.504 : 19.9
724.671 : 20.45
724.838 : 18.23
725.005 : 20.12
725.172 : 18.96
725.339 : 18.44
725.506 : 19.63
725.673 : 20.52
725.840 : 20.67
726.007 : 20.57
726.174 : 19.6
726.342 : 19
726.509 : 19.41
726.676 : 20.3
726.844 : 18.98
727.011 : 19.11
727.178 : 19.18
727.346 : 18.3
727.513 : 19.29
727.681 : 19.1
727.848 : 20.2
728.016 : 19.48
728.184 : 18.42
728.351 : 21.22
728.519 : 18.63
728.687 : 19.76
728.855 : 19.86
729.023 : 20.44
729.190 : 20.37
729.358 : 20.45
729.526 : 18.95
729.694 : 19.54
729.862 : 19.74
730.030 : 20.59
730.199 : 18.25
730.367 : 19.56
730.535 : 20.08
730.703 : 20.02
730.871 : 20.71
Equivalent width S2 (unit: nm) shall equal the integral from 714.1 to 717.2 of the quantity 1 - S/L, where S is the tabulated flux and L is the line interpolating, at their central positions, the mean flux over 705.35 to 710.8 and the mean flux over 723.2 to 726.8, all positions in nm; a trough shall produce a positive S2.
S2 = 0.110 nm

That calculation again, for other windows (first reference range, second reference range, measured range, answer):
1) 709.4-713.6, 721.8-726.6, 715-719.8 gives 0.15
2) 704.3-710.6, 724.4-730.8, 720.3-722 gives 0.07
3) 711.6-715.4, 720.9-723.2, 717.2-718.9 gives 0.04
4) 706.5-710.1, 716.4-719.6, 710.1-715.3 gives 0.06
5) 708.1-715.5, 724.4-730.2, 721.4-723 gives 0.00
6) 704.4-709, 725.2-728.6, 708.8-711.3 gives 0.11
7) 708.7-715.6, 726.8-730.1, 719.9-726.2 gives 0.02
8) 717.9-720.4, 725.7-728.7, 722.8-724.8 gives -0.02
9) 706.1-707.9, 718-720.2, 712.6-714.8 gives 0.04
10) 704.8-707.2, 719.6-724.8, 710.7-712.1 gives 0.05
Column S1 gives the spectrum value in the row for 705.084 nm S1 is 19.93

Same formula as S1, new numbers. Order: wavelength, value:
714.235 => 19.82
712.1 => 17.6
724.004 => 13.17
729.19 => 20.37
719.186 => 19.07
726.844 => 18.98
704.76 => 22.22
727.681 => 19.1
